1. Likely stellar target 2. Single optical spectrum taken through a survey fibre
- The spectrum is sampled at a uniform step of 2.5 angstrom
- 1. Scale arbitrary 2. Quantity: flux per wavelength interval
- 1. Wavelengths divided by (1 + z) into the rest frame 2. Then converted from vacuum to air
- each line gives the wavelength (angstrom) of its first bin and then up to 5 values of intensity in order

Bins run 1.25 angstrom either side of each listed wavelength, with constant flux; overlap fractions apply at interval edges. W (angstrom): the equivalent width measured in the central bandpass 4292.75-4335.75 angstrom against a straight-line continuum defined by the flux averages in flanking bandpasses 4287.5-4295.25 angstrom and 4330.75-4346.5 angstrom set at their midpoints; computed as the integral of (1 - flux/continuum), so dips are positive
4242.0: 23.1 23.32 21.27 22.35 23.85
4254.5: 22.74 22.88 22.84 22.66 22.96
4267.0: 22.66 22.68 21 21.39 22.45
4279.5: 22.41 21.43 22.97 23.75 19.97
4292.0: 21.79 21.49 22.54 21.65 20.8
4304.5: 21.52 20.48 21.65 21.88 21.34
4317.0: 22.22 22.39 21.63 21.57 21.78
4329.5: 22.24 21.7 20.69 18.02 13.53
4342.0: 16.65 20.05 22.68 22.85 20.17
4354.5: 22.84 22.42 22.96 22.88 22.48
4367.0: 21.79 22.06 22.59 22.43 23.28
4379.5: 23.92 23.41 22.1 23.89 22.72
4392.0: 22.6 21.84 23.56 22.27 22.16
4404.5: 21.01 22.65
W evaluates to -3.5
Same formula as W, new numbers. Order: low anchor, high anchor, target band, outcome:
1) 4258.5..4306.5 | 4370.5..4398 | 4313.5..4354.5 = 3.32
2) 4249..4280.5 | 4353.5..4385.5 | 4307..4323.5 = 0.64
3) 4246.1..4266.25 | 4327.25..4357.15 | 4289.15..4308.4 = 0.15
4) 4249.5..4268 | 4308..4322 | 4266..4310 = 1.07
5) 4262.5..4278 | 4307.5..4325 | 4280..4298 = 0.02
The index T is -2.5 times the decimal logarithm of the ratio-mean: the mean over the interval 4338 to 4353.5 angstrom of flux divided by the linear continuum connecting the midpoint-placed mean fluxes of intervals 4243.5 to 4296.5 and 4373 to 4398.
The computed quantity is 0.18 mag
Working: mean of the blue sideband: 22.3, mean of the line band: 19.4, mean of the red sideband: 23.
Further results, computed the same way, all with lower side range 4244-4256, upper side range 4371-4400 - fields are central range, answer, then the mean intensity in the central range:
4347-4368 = 0.03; 22.3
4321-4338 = 0.08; 21.1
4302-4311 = 0.08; 21.2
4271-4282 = 0.05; 21.8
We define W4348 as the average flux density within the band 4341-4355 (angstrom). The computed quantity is 20.8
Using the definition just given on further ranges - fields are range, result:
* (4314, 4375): 21.3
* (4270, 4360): 21.3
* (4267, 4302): 21.9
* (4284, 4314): 21.7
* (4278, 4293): 22.1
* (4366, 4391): 22.8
